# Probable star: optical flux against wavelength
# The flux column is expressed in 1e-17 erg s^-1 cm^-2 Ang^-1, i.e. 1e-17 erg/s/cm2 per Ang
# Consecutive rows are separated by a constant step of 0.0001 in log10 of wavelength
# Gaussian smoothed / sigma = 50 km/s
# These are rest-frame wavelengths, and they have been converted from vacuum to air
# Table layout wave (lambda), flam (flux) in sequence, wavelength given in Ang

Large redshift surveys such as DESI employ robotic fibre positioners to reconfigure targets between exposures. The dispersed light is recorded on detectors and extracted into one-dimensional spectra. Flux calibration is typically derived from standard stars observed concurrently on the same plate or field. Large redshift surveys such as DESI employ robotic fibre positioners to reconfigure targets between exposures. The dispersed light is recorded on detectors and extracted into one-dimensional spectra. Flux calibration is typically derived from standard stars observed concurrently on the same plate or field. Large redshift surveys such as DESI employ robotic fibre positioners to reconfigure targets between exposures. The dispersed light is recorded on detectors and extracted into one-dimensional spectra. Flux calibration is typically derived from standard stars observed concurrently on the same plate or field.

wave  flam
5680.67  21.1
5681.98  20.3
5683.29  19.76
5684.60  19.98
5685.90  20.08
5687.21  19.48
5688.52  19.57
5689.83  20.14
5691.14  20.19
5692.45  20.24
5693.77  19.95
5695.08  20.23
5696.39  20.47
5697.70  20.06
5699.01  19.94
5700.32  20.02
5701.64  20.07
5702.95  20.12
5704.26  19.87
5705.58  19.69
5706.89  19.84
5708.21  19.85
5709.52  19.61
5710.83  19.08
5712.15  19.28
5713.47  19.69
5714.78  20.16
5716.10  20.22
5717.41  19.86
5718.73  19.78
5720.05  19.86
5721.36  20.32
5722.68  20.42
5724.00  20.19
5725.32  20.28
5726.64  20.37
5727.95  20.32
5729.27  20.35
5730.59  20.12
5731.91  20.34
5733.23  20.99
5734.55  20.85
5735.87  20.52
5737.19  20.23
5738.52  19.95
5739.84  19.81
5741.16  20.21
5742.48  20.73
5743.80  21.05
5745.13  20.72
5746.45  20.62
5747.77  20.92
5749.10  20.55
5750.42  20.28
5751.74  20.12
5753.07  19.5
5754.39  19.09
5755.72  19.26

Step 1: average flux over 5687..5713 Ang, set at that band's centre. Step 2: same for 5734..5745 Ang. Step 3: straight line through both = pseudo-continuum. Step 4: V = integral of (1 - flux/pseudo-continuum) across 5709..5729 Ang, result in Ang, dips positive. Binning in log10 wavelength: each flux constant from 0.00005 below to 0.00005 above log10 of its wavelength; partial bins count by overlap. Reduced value 0.2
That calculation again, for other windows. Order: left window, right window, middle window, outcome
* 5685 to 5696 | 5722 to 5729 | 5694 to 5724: 0.35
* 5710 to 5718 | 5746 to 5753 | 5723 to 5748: -0.38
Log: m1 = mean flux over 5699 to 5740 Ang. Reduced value 20.1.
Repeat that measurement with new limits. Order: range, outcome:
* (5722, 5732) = 20.3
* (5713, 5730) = 20.2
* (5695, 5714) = 19.8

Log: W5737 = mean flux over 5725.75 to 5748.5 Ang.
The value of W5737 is 20.5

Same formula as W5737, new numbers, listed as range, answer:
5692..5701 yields 20.1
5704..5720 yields 19.7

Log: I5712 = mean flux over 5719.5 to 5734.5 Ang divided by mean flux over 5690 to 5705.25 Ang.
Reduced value 1.01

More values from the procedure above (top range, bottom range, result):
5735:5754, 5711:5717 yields 1.03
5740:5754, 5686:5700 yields 1.02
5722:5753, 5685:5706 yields 1.02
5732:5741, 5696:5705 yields 1.02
